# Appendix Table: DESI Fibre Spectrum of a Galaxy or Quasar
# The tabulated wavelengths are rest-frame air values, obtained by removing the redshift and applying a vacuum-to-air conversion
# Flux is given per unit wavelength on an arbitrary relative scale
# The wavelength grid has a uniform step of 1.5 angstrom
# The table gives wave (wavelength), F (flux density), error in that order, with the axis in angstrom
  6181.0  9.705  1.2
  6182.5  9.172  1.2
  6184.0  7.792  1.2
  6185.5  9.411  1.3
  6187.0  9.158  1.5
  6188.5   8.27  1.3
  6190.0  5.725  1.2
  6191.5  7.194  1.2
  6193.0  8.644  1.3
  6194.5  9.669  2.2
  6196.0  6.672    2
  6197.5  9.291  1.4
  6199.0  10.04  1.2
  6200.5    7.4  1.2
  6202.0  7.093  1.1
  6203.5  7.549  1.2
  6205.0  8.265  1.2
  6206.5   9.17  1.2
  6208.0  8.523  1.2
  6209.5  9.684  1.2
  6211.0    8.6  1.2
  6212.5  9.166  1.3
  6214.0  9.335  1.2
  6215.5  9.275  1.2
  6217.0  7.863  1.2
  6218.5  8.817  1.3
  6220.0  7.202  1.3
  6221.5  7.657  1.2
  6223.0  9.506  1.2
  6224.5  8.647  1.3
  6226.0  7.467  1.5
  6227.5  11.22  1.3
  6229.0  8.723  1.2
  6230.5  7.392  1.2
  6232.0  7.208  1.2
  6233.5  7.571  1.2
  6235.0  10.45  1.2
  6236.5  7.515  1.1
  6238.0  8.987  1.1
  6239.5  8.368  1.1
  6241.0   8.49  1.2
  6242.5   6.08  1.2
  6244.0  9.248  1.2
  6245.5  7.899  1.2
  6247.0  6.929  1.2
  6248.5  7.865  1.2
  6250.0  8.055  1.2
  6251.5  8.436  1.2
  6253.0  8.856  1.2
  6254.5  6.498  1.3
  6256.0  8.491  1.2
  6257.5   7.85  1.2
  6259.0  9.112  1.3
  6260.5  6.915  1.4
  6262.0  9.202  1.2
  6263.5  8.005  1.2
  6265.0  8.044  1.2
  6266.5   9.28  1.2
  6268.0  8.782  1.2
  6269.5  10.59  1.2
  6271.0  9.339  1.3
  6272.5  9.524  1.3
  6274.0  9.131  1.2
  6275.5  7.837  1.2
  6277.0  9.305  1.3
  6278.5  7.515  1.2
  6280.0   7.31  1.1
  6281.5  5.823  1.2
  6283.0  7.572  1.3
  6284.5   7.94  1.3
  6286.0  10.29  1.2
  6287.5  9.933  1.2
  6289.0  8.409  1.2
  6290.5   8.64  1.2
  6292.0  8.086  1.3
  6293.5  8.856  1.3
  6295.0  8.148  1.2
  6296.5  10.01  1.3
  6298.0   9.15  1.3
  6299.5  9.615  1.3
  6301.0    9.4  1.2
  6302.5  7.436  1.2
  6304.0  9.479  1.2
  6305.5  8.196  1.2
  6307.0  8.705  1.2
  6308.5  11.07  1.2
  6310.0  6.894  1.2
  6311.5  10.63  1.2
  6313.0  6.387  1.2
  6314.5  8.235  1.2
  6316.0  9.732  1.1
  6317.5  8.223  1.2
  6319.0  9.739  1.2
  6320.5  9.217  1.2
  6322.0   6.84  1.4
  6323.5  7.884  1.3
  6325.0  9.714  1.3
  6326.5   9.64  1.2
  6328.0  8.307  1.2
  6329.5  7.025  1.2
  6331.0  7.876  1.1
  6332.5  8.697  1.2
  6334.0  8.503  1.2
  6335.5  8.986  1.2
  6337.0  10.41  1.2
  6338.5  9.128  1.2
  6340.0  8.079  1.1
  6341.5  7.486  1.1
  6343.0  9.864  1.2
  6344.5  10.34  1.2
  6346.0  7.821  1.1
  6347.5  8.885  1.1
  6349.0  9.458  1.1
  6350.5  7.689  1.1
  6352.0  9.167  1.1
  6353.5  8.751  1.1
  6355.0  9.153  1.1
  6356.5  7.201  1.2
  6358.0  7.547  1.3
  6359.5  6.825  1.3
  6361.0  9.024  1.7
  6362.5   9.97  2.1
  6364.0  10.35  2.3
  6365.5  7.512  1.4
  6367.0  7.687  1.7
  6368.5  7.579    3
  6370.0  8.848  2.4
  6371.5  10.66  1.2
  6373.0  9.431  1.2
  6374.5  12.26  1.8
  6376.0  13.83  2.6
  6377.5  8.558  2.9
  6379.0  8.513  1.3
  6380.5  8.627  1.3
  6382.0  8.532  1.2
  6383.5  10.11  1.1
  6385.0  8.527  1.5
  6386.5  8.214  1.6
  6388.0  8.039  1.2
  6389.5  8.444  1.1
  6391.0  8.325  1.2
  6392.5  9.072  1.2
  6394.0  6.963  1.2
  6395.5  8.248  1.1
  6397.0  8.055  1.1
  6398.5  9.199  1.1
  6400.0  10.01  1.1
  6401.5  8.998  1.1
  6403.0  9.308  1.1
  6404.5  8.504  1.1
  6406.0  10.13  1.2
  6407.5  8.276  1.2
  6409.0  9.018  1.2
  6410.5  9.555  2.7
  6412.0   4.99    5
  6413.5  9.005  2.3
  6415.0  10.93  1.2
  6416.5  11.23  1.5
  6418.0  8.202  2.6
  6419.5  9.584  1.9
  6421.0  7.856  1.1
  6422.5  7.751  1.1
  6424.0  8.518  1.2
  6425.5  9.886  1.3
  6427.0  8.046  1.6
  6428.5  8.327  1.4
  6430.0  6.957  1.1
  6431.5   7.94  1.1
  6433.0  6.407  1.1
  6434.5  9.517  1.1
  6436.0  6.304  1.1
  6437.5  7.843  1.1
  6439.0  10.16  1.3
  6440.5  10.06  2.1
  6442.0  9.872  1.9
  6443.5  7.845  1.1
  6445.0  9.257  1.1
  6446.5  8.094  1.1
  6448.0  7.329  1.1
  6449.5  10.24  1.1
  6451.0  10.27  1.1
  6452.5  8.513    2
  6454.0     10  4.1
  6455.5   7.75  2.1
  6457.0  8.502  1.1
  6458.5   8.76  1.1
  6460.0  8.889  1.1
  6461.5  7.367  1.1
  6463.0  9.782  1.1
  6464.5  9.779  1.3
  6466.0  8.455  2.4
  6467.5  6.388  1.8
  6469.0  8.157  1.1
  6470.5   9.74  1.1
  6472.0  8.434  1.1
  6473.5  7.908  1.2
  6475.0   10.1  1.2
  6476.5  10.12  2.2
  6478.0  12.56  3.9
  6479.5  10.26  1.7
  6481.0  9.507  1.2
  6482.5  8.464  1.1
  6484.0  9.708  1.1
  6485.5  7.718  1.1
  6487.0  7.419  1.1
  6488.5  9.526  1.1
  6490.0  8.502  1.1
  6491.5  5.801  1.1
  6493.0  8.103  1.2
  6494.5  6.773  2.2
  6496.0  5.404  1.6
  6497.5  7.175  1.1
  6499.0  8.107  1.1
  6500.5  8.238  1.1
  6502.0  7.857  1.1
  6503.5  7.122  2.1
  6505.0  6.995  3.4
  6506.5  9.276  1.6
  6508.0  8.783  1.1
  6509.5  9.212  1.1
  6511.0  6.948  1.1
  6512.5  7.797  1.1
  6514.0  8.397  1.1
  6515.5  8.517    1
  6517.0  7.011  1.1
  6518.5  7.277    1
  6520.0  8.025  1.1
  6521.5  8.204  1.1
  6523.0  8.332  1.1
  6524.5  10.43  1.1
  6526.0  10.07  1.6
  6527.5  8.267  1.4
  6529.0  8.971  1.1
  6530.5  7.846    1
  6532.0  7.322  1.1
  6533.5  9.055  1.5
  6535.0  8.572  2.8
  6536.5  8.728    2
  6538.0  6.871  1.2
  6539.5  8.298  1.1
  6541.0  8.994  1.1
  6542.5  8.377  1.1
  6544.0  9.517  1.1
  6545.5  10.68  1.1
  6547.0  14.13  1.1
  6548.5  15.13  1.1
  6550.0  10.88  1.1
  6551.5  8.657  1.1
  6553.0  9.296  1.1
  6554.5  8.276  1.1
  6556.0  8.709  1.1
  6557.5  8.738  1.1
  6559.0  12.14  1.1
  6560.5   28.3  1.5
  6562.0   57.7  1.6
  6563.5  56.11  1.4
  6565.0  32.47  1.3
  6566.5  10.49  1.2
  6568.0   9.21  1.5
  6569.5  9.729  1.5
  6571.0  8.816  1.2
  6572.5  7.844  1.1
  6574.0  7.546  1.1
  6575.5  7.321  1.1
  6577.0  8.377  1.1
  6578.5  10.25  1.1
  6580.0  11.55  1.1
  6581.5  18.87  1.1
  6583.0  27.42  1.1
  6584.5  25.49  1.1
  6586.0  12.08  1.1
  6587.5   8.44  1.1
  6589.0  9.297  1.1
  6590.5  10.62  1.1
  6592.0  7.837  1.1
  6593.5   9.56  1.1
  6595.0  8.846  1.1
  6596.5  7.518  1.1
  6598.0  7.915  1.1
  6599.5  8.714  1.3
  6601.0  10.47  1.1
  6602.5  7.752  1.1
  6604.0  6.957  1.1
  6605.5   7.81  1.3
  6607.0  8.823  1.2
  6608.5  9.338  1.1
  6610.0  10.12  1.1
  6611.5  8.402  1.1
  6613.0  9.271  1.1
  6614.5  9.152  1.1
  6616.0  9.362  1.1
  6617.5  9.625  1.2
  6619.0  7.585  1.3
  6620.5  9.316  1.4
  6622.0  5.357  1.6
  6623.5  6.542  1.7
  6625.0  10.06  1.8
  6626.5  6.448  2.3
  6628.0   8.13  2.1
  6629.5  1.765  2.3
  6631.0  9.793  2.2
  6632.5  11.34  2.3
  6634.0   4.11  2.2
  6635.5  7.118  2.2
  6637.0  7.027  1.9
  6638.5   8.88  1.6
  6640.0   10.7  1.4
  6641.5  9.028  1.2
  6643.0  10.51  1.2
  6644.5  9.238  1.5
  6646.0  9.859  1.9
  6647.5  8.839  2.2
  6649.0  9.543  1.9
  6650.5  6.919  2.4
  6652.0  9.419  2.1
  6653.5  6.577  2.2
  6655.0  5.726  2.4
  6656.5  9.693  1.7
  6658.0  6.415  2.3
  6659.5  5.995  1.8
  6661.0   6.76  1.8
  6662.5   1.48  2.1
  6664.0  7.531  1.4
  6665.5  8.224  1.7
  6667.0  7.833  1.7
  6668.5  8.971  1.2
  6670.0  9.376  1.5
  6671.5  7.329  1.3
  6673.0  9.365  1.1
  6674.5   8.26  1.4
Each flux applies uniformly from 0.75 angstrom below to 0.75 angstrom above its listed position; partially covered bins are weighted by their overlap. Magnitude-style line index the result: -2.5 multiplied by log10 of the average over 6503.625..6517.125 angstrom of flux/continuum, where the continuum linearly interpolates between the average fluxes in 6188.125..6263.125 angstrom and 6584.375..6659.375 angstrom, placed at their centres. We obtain 0.05 mag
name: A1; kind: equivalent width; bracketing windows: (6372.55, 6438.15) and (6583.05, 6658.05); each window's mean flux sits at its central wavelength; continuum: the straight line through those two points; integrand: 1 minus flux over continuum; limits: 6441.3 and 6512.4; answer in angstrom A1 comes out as 2.5 angstrom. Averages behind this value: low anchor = 8.77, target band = 8.52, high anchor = 8.98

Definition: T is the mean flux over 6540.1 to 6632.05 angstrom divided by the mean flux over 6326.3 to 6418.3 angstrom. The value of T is 1.4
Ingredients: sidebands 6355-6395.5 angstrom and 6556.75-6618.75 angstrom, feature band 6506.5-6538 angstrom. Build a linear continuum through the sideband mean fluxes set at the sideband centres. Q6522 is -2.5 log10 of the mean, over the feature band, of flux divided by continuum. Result 0.40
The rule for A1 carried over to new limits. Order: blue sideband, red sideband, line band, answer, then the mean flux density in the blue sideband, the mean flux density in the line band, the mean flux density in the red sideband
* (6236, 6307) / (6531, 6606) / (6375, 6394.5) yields 2.2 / 8.44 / 8.97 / 12.9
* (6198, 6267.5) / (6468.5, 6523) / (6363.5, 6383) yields -2.5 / 8.35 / 9.41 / 8.31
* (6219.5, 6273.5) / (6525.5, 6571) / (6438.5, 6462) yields 6.2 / 8.38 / 8.94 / 14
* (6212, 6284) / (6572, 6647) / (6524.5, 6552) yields -0.6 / 8.34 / 9.5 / 9.51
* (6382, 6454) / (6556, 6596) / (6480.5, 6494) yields 4.2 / 8.69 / 8.25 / 16.1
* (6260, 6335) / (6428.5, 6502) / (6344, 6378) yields -1.9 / 8.63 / 9.06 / 8.53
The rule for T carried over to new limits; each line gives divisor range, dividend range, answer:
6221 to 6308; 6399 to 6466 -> 1.03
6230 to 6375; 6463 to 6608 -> 1.25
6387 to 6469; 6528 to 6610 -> 1.45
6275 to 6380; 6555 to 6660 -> 1.28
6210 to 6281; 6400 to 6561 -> 1.06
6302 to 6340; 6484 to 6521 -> 0.90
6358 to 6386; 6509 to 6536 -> 0.91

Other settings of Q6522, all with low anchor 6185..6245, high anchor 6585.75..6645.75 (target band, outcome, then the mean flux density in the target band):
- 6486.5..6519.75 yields 0.10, 7.74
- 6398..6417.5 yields -0.09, 9.15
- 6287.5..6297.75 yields -0.05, 8.8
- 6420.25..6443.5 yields 0.01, 8.35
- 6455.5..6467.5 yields -0.01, 8.58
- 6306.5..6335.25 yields -0.02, 8.6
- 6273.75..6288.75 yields 0.02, 8.24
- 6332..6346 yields -0.07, 9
